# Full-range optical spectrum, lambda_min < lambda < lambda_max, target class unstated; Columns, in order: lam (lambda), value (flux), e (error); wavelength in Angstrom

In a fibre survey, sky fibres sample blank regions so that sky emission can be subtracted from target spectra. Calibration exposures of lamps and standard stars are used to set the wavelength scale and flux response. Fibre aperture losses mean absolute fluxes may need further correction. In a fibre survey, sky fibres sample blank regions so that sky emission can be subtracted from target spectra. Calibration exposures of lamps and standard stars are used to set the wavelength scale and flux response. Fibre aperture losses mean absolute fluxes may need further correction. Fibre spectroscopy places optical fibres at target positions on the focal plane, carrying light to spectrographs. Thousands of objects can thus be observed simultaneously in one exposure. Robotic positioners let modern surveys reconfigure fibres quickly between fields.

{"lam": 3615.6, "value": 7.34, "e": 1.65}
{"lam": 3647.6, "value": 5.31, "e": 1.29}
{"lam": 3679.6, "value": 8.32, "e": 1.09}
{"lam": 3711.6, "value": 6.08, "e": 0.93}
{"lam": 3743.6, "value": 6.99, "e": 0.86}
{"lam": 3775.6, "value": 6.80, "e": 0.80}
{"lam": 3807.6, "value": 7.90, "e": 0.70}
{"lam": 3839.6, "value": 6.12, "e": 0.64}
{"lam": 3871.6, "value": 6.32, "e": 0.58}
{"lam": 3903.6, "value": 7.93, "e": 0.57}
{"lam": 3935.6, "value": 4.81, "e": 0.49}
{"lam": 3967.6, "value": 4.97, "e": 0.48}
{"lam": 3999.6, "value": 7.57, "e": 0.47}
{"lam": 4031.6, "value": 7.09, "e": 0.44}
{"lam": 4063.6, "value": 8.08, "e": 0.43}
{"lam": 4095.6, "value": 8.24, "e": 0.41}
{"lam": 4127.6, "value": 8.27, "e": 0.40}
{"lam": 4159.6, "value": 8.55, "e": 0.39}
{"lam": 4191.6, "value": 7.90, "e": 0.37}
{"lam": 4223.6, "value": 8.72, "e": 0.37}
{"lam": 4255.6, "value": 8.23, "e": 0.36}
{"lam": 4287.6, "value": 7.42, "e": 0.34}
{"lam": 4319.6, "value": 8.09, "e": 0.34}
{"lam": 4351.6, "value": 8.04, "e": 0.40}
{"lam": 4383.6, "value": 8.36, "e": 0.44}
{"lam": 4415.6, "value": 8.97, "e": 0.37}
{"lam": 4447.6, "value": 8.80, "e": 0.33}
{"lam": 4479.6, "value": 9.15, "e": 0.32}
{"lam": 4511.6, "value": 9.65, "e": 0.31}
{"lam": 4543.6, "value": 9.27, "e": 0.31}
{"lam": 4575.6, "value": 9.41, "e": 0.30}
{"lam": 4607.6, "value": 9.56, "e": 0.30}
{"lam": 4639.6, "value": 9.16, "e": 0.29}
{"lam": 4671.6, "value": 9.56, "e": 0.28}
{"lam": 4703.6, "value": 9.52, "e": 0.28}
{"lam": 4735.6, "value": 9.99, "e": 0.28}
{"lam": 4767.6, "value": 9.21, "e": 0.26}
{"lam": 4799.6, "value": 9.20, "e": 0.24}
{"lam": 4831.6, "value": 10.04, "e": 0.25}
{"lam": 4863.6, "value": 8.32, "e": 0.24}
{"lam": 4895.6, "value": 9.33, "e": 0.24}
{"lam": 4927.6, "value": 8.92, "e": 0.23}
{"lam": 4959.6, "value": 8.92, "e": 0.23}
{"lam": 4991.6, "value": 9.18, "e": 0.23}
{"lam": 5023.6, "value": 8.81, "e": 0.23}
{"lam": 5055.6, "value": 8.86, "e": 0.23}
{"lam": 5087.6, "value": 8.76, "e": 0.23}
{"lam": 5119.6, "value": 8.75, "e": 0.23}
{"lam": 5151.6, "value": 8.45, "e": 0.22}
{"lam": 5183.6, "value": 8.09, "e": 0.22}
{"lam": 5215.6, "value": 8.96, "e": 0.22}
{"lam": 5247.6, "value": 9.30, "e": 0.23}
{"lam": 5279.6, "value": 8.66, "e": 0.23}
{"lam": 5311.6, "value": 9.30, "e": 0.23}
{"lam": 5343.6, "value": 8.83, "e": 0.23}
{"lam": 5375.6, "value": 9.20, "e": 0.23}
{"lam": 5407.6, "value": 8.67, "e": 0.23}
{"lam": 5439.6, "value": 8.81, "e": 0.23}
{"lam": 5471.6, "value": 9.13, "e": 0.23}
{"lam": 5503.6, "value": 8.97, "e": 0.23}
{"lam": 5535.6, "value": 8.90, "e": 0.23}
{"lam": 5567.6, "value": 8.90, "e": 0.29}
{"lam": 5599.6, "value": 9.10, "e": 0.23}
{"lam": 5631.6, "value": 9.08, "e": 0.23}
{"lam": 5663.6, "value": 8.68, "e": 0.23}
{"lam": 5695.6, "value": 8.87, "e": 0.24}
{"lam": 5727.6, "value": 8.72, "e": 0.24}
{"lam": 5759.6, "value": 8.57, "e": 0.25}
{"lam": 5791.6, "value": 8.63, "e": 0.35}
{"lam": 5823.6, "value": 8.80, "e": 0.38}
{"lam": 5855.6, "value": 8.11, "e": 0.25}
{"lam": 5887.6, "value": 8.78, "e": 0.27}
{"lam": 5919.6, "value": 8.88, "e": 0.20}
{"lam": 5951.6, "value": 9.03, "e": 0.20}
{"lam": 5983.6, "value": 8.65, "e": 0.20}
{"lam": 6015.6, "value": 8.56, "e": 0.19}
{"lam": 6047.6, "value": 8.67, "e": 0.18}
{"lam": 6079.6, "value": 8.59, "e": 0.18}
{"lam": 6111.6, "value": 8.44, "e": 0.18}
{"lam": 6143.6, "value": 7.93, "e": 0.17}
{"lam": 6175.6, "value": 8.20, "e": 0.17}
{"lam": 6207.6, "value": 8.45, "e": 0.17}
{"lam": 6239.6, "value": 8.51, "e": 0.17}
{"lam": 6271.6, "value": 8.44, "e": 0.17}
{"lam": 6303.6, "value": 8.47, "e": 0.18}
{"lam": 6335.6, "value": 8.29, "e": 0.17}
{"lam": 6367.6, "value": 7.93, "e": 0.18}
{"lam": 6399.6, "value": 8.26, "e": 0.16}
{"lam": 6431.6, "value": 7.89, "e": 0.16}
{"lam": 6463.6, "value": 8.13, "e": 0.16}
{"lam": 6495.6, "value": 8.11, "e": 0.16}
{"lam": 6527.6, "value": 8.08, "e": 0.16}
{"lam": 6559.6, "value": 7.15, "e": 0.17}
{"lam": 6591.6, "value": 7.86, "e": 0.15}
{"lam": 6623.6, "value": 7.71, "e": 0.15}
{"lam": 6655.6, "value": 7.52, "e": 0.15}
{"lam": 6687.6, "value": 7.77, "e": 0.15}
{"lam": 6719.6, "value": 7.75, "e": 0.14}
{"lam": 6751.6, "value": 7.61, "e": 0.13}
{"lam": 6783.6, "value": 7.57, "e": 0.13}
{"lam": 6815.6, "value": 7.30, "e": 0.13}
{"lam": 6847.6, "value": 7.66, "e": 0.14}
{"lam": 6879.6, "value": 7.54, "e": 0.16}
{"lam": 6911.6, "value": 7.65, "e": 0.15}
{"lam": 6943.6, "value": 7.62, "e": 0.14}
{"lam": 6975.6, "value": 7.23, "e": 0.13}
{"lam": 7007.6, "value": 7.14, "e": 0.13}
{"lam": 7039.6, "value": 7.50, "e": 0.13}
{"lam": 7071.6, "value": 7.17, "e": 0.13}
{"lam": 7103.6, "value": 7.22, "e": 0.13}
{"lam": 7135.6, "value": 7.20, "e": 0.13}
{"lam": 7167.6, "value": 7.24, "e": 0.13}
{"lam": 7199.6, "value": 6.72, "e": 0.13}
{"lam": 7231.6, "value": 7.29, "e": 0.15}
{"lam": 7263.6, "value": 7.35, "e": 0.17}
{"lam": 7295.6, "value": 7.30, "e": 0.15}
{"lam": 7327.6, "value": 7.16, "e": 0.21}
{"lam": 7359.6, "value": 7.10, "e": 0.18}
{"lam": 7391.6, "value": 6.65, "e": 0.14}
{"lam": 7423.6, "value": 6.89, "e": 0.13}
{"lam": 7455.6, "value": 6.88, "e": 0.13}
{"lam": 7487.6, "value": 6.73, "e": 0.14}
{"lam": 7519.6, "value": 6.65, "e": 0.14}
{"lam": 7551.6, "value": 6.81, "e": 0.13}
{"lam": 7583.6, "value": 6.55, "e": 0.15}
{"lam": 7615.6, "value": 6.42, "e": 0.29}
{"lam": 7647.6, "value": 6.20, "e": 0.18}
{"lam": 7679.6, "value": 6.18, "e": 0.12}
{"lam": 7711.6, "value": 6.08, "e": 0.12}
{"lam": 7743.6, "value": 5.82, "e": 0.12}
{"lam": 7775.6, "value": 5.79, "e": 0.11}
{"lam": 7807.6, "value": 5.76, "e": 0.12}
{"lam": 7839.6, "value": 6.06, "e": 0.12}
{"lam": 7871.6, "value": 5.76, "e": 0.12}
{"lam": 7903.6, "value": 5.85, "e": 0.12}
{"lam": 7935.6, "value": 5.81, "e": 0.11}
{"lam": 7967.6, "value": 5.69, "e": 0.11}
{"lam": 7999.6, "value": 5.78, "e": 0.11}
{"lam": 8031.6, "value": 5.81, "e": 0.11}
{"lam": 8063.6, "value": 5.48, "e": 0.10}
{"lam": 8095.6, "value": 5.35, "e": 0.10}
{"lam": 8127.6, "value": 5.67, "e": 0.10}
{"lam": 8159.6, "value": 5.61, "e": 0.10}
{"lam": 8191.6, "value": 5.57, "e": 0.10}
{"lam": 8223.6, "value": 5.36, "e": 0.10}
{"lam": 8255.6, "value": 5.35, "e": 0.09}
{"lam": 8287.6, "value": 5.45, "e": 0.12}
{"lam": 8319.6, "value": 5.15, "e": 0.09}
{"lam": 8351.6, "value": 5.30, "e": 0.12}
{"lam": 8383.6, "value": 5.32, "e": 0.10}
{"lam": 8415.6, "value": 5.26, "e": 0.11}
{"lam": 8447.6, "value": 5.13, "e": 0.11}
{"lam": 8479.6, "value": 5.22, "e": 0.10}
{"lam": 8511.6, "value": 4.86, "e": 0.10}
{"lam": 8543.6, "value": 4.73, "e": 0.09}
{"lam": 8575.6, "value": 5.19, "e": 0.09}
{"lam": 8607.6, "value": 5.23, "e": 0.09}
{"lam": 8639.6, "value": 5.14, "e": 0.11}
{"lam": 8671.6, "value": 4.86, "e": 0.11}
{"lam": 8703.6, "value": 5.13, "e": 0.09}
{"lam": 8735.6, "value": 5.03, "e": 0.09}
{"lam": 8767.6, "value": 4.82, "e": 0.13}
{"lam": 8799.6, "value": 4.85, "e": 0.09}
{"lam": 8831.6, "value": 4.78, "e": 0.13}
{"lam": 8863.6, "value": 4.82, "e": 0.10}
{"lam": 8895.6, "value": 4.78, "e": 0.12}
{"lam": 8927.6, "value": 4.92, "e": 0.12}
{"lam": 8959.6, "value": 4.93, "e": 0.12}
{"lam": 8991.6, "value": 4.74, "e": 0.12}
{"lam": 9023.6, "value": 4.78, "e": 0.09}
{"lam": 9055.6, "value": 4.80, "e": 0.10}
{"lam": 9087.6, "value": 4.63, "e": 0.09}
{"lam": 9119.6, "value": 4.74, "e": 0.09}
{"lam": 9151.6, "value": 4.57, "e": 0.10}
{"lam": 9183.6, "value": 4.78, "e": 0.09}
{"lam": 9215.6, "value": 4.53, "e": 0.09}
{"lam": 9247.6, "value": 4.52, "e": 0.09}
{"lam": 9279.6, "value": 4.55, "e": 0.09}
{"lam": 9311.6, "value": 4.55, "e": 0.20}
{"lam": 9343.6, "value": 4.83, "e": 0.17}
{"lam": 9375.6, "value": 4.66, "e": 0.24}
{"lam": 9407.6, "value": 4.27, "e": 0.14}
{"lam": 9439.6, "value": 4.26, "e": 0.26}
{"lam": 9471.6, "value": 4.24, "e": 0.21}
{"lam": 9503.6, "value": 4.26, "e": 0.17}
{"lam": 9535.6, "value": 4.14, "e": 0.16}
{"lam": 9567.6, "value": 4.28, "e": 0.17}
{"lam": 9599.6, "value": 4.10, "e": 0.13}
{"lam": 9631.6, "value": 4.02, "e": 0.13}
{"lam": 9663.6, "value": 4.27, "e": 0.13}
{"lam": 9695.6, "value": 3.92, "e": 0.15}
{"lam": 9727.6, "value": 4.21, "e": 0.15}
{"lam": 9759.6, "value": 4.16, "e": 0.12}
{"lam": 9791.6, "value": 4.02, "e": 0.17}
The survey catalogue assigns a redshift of 0.000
